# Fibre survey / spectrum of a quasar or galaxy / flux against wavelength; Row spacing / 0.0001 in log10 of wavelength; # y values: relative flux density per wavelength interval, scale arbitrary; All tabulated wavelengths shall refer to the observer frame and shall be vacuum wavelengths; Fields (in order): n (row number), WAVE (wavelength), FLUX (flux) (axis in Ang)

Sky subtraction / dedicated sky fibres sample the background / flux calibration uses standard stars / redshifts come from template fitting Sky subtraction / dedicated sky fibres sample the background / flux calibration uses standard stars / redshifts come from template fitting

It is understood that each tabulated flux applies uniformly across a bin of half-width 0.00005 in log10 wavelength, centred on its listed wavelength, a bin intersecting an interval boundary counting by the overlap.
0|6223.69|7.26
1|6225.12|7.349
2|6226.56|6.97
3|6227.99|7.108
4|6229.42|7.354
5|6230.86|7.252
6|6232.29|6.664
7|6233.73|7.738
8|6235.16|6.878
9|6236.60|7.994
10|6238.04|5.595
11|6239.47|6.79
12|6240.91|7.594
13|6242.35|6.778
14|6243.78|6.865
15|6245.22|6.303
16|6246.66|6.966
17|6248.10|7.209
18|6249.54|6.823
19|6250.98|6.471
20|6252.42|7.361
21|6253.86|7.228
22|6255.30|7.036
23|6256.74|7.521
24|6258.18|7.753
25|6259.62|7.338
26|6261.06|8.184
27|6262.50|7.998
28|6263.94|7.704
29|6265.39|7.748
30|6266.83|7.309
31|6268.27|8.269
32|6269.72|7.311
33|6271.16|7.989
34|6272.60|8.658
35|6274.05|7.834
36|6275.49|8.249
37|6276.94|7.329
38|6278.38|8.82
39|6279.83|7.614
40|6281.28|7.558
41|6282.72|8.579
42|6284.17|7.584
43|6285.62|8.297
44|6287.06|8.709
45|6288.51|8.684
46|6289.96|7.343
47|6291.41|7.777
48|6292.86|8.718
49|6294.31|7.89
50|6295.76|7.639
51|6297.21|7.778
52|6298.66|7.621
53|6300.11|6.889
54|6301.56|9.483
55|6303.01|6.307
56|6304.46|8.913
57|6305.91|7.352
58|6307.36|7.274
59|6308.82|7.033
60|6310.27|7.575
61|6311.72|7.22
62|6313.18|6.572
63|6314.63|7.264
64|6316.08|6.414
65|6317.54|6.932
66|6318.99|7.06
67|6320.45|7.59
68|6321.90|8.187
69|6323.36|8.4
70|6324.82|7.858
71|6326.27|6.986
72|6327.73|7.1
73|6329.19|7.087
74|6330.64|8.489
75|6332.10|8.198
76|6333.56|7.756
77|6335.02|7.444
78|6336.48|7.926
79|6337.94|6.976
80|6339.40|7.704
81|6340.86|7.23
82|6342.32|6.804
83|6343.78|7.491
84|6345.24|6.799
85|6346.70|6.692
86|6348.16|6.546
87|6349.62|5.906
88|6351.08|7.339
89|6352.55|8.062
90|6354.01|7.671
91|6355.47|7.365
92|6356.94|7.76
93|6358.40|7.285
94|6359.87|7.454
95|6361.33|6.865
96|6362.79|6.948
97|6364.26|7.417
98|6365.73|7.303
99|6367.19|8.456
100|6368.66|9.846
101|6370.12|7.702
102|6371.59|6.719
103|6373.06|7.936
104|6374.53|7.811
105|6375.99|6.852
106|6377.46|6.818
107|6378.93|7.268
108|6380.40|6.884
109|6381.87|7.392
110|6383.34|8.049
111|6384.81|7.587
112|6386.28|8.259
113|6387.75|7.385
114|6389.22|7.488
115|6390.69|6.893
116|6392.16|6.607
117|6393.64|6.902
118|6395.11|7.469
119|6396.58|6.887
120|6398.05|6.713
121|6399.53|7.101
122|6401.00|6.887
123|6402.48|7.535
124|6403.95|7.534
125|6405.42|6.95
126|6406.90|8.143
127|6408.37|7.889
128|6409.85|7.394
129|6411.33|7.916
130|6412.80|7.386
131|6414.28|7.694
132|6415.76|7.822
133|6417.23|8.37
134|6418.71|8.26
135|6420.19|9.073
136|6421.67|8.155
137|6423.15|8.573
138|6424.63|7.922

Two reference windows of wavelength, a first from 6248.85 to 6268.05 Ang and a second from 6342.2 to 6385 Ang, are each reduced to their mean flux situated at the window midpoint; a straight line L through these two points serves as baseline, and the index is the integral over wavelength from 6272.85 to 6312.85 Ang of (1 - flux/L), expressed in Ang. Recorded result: -2.31 Ang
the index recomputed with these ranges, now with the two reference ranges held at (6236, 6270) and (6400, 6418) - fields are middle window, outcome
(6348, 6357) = 0.30 Ang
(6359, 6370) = -0.34 Ang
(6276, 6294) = -1.85 Ang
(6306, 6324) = 0.27 Ang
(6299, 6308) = -0.40 Ang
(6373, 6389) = 0.21 Ang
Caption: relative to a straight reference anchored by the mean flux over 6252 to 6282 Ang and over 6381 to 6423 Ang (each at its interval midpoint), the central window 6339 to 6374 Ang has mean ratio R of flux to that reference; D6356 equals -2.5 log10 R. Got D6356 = 0.04 mag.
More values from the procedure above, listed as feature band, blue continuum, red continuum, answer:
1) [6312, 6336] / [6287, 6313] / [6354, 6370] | 0.04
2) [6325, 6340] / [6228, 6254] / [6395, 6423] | -0.03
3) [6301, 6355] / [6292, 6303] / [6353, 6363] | 0.04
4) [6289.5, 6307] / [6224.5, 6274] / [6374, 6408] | -0.07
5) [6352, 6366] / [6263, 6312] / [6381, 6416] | 0.02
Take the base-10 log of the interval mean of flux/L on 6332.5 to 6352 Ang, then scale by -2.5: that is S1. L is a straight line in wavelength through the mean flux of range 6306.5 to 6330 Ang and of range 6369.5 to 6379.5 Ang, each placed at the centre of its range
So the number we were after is 0.02 mag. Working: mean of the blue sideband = 7.29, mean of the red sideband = 7.29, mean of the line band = 7.15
